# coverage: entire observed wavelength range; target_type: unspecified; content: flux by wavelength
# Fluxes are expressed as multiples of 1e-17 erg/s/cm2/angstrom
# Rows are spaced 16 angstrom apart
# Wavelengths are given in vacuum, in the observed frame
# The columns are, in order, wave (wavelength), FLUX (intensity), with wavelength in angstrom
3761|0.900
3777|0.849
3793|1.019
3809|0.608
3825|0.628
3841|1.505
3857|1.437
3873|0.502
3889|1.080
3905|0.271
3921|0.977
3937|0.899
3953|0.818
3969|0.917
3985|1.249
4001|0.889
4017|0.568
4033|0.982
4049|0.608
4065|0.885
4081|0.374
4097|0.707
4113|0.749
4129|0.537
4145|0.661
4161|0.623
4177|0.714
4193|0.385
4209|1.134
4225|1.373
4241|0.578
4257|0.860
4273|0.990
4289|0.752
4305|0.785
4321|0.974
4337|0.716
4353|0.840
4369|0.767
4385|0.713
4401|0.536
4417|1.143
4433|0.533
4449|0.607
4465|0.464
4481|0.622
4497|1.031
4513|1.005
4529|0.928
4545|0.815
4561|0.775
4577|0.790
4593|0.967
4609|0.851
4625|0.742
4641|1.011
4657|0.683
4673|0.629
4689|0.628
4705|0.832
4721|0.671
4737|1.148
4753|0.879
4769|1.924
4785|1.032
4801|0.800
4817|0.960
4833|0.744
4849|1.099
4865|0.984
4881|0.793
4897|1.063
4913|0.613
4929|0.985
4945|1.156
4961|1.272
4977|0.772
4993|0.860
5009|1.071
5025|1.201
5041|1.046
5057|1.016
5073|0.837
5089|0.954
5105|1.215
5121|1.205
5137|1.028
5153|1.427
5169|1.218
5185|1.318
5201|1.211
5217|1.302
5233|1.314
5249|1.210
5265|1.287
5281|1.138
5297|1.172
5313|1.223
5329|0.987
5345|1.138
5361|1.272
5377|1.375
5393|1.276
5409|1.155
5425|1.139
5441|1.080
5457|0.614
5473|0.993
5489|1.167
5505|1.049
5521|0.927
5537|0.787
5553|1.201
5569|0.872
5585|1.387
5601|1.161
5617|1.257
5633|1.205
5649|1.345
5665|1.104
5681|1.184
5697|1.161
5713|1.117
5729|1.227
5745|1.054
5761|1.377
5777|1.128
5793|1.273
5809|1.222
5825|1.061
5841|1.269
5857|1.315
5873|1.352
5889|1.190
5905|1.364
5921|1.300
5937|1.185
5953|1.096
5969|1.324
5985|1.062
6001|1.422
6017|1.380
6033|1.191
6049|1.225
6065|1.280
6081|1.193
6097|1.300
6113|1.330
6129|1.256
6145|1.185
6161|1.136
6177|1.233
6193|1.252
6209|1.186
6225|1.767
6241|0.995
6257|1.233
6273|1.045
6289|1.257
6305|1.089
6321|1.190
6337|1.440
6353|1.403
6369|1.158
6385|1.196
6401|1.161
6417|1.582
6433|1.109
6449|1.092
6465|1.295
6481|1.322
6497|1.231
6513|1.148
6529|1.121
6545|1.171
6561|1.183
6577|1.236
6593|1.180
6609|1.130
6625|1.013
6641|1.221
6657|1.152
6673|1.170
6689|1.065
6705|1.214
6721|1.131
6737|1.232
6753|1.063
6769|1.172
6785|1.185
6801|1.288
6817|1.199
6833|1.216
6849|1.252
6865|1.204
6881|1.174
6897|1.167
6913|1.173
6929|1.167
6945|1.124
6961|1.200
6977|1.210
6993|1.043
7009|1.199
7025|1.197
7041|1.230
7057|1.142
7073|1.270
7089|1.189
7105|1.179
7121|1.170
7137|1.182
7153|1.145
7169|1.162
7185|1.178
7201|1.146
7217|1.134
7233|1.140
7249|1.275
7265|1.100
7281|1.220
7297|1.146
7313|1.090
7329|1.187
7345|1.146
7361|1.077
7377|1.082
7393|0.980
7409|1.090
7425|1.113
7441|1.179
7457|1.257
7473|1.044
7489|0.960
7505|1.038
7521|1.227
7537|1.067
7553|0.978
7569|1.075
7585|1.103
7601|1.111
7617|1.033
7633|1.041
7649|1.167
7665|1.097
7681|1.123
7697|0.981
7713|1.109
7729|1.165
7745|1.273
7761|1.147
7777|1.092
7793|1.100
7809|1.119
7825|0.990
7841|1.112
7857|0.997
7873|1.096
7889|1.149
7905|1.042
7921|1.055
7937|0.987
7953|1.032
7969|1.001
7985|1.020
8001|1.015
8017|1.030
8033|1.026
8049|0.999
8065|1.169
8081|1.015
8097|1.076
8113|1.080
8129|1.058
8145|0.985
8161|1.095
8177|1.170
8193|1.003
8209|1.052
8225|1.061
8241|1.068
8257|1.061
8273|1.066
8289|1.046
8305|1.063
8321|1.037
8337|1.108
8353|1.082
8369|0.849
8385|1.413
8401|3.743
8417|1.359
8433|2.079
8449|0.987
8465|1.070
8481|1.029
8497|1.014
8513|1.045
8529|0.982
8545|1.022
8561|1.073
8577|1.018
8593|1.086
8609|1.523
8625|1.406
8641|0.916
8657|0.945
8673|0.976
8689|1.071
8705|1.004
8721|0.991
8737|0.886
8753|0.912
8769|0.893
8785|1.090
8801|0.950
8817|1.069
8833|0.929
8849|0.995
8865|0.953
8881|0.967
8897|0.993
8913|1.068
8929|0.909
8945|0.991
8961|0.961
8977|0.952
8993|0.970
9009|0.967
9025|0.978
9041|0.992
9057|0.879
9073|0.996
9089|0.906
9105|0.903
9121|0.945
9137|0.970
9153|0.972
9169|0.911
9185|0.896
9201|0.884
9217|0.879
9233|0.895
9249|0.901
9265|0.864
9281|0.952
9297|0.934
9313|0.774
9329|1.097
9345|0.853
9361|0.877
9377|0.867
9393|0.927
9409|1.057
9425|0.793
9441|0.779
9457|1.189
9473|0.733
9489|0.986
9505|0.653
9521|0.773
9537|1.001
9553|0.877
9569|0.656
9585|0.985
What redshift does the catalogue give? 0.281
